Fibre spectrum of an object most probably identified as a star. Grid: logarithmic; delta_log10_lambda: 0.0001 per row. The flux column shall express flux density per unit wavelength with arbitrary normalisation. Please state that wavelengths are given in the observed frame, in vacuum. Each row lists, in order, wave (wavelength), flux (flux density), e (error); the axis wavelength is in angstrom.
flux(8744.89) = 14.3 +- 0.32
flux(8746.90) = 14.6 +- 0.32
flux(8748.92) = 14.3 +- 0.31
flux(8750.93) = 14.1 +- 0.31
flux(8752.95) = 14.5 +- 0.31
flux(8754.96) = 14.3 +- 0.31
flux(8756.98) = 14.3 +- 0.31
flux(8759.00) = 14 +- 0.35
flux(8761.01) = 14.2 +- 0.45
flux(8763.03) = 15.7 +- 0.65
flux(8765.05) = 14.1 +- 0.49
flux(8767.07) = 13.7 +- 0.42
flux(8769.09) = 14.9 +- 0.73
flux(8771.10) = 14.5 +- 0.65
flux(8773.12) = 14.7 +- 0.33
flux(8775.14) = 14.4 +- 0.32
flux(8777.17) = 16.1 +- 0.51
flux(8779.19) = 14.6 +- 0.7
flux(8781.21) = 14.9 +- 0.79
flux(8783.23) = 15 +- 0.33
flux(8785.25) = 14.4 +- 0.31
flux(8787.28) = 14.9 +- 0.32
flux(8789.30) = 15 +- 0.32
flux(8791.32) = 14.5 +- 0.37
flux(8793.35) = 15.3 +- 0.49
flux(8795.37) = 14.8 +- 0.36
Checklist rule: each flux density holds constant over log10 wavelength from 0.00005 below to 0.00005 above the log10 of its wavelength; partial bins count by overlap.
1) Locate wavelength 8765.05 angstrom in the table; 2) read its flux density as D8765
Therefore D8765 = 14.1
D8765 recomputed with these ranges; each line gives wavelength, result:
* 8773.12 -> 14.7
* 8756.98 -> 14.3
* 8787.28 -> 14.9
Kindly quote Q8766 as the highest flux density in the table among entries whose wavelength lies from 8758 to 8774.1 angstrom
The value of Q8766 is 15.7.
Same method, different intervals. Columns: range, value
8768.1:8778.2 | 16.1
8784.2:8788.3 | 14.9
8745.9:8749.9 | 14.6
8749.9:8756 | 14.5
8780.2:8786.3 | 15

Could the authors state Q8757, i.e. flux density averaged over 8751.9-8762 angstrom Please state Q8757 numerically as 14.3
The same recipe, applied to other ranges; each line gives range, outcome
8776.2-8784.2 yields 15.2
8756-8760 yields 14.1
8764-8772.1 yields 14.3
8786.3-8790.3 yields 15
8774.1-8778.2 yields 15.2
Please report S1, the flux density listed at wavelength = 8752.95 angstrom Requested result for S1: 14.5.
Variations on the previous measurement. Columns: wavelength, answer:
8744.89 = 14.3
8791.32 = 14.5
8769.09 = 14.9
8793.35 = 15.3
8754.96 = 14.3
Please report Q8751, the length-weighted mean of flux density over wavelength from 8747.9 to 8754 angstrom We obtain 14.3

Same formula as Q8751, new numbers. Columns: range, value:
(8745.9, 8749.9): 14.4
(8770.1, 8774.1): 14.6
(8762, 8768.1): 14.5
